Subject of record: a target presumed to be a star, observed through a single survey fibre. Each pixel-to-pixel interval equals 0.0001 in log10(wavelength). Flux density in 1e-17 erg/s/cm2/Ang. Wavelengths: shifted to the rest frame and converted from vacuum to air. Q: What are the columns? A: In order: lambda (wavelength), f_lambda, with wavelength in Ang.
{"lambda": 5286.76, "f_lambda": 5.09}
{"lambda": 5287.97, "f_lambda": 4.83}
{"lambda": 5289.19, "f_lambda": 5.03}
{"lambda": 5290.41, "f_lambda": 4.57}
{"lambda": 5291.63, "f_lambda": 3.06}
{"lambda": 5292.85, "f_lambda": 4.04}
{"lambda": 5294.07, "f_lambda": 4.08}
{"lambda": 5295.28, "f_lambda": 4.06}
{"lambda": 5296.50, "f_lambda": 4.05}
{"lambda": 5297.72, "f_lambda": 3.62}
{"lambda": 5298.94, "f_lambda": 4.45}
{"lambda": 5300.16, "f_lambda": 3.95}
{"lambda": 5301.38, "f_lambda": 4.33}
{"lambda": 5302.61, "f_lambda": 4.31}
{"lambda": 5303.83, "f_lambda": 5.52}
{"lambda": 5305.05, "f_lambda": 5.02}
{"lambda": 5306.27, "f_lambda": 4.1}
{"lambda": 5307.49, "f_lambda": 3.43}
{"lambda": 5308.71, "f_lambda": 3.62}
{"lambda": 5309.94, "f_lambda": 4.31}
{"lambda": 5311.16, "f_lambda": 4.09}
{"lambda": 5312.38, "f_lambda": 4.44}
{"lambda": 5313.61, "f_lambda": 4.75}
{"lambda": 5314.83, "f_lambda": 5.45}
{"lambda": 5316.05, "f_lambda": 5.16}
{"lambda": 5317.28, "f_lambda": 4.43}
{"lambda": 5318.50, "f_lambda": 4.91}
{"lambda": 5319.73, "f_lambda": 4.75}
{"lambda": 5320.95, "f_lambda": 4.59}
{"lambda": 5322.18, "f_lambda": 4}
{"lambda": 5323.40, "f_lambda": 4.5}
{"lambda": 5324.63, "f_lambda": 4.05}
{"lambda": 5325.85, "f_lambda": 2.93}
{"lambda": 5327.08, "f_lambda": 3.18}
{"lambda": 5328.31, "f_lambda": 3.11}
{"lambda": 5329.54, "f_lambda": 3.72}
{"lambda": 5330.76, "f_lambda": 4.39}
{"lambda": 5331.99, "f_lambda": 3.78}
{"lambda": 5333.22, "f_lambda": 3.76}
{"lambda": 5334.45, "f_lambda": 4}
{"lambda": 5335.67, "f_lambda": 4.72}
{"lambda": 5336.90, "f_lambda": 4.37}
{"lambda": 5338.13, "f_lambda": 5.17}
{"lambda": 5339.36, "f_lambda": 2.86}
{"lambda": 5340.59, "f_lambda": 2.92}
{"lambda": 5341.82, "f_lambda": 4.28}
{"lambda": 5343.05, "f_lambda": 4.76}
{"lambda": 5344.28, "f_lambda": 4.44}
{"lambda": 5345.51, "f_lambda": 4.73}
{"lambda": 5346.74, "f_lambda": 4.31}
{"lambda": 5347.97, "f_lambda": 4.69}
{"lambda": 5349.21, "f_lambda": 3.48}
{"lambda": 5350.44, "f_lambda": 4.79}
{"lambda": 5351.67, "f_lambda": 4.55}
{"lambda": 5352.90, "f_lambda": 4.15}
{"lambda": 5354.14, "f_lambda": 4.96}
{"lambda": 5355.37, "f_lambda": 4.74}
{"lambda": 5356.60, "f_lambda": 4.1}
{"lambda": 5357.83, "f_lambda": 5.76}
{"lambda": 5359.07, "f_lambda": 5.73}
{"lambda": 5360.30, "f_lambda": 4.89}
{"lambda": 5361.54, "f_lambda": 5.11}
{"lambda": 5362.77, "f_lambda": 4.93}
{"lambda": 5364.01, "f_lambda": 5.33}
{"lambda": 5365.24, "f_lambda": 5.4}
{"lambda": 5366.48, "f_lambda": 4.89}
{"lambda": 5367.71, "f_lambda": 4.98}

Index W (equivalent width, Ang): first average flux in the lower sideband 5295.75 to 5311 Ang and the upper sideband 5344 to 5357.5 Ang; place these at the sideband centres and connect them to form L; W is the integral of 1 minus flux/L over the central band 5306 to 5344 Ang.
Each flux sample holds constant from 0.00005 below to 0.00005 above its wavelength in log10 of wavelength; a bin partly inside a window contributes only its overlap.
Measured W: 1.6 Ang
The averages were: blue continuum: 4.22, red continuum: 4.48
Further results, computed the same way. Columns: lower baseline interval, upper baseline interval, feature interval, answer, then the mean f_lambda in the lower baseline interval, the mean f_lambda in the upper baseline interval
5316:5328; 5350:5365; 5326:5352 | 2.7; 4.18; 4.94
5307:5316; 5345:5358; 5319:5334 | 1.8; 4.37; 4.53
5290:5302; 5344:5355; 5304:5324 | -1.6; 4.01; 4.46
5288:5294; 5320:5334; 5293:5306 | -0.6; 4.22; 3.84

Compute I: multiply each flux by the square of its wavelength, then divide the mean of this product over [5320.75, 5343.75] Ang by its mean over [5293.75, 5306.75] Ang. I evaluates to 0.92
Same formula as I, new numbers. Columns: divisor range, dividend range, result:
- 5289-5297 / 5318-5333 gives 0.99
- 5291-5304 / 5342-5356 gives 1.12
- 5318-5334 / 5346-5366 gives 1.23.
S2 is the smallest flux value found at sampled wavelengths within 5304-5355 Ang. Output 2.86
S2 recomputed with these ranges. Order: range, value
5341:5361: 3.48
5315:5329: 2.93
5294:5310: 3.43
